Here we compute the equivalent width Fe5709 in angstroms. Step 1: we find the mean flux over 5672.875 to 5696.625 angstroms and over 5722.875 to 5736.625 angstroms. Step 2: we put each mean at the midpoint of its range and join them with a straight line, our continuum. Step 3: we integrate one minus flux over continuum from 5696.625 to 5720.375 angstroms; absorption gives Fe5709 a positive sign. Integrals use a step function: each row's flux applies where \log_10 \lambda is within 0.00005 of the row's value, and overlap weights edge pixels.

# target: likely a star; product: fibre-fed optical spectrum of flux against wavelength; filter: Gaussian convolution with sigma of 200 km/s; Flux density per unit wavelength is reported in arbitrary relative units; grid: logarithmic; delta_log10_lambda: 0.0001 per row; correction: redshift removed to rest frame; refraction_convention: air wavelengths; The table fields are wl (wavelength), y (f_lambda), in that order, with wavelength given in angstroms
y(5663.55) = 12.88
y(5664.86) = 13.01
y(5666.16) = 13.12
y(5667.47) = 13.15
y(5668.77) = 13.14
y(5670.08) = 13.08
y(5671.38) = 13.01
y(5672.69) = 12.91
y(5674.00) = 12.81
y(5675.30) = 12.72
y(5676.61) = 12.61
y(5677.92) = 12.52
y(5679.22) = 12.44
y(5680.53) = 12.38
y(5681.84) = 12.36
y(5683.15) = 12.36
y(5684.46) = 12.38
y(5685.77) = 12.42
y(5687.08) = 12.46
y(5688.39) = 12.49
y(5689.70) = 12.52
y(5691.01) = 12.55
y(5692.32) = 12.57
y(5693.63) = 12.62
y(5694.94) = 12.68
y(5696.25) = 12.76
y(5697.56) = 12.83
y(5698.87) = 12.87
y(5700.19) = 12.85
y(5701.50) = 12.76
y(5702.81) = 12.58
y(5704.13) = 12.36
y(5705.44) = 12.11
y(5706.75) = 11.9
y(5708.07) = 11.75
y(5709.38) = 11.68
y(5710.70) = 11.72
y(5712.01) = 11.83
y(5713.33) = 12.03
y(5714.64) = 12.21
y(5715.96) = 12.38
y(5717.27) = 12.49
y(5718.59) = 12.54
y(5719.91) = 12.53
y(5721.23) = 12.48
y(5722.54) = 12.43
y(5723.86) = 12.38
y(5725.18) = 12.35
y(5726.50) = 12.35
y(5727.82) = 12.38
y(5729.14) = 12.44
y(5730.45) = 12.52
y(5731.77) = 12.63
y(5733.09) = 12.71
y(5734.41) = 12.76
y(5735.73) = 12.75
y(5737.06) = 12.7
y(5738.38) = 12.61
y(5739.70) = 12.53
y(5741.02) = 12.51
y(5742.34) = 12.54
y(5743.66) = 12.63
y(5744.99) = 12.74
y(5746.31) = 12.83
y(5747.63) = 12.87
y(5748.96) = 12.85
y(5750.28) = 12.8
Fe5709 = 0.4 angstroms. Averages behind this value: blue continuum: 12.5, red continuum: 12.5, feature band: 12.3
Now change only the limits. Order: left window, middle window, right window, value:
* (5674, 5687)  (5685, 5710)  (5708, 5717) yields -0.5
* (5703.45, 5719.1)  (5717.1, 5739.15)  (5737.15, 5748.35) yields -0.3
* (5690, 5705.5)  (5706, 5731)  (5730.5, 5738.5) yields 0.9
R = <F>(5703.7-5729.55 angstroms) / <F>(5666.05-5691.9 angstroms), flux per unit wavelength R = 0.96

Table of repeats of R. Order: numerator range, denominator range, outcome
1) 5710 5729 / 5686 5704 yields 0.97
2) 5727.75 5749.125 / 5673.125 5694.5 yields 1.01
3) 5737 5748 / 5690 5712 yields 1.02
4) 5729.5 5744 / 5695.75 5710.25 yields 1.02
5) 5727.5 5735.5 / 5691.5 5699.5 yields 0.99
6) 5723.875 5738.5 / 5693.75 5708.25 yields 1.00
